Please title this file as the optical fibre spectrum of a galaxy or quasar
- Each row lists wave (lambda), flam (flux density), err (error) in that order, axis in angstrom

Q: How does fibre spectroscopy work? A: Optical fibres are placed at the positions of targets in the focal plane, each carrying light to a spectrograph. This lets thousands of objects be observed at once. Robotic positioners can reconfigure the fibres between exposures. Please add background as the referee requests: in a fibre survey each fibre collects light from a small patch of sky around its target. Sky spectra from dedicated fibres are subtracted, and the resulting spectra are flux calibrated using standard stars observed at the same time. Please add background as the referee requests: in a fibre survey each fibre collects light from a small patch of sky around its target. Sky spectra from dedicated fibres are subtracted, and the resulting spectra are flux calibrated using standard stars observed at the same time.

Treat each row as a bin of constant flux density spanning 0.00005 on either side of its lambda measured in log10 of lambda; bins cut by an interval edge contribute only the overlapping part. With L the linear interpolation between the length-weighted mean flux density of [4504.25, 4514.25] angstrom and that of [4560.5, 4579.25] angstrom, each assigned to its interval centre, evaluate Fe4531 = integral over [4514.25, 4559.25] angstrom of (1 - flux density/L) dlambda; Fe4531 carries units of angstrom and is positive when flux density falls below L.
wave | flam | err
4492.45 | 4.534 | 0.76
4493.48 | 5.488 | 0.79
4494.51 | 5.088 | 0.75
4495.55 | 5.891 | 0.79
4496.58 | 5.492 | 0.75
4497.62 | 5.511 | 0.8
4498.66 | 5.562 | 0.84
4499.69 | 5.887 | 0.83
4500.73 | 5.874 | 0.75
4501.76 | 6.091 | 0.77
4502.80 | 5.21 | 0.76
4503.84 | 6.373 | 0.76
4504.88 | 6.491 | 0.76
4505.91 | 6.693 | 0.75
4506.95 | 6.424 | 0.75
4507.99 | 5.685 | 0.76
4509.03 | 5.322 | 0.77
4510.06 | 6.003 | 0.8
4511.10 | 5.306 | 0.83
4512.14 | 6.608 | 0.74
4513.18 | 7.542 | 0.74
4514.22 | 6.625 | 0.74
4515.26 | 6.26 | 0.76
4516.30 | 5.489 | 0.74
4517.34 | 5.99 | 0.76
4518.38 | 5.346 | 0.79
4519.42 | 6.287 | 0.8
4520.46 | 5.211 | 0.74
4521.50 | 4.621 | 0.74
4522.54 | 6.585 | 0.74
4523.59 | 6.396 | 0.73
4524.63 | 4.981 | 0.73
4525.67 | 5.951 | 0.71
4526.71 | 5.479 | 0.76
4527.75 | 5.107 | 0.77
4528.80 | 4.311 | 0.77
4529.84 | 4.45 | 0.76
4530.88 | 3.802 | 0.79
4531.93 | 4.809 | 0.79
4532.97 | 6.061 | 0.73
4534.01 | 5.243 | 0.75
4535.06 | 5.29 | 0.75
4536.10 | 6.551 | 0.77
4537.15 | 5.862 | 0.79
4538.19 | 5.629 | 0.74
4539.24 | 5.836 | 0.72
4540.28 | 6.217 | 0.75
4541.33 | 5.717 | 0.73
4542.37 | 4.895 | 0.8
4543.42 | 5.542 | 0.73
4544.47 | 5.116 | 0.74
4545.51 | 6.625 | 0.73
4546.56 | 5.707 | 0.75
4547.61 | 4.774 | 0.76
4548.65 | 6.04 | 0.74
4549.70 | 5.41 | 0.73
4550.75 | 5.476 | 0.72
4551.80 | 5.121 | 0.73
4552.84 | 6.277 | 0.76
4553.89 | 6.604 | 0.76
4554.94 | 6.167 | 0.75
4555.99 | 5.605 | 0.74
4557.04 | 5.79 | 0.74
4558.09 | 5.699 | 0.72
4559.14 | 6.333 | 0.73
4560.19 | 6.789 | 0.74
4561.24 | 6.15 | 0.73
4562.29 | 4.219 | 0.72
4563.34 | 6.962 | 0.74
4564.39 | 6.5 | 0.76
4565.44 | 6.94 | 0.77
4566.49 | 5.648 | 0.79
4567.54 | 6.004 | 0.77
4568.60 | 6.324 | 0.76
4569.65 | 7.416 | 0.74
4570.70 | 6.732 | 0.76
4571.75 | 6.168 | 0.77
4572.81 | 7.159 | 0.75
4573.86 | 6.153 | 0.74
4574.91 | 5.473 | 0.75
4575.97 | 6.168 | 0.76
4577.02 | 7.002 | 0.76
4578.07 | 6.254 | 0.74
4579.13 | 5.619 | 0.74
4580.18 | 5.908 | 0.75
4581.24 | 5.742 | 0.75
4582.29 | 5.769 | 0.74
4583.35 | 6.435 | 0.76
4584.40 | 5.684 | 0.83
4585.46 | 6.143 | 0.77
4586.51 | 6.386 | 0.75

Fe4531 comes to 4.8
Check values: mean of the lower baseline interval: 6.26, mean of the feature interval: 5.6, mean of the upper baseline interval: 6.29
